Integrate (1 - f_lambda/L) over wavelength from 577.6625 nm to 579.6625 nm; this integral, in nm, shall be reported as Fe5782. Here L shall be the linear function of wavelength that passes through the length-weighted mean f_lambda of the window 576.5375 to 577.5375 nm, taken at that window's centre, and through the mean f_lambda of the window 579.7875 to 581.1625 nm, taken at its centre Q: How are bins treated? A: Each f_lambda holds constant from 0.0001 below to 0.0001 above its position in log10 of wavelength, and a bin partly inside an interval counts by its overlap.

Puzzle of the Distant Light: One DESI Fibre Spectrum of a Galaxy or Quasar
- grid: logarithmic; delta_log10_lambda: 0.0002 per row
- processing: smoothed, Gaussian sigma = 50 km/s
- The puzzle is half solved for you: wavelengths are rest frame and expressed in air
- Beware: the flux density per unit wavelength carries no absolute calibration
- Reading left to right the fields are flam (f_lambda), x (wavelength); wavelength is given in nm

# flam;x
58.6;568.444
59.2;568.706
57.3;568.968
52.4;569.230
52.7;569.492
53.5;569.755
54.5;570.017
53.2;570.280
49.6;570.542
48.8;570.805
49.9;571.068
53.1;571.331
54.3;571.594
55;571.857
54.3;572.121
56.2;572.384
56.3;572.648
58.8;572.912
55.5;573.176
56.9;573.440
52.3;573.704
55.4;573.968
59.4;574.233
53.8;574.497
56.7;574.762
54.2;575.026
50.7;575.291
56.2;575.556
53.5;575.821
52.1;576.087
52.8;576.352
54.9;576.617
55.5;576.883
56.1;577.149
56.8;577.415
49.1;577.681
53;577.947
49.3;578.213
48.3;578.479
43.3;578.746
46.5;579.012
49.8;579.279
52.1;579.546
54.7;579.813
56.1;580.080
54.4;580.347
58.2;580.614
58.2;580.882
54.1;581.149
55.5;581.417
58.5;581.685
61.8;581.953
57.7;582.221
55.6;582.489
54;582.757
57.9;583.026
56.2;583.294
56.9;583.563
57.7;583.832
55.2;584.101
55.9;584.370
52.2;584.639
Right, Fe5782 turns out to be 0.254 nm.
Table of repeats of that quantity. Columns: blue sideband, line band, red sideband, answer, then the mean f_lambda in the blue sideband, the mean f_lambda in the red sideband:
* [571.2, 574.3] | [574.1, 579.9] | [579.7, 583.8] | 0.35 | 55.5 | 56.7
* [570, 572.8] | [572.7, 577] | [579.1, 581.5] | -0.10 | 53.2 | 54.6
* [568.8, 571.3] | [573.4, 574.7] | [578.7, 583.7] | -0.05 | 52.6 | 55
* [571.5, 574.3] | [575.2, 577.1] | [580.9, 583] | 0.08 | 55.8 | 56.9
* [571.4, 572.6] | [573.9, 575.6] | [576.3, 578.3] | -0.03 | 55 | 53.6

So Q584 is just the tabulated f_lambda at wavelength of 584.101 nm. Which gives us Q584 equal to 55.2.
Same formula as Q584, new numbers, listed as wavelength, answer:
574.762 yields 56.7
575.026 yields 54.2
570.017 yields 54.5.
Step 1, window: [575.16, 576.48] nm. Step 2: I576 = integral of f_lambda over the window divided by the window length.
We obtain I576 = 53.1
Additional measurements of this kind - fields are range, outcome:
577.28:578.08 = 53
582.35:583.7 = 56.1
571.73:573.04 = 56.1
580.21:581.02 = 57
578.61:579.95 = 49.3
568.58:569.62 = 55.4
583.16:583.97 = 56.9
